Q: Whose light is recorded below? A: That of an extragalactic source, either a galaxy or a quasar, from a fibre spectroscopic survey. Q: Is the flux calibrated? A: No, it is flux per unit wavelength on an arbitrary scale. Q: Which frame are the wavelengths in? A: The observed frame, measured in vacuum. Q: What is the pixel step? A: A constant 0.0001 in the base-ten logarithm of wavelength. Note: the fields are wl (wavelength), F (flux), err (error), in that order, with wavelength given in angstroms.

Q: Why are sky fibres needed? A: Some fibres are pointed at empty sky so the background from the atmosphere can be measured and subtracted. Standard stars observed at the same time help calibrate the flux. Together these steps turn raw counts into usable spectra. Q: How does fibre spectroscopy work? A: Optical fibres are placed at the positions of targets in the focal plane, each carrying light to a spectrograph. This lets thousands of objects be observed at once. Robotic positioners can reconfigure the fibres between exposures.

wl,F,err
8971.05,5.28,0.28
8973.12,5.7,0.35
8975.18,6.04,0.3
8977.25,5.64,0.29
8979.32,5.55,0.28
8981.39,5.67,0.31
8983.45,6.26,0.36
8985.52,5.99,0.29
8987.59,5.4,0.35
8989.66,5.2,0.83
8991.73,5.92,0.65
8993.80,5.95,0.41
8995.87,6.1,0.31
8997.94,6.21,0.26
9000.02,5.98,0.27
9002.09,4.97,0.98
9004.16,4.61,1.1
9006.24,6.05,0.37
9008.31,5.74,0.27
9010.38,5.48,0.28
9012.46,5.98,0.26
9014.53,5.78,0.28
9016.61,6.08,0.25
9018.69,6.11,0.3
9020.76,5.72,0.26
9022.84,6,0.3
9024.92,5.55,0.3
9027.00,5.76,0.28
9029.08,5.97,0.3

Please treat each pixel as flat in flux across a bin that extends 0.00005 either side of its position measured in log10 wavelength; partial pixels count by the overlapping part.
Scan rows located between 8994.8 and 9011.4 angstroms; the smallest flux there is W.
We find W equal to 4.61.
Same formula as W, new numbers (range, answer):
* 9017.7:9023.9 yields 5.72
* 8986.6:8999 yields 5.2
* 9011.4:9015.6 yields 5.78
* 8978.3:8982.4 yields 5.55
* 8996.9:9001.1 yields 5.98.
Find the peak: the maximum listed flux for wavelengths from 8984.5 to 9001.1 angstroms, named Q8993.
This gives 6.21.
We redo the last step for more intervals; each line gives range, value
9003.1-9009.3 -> 6.05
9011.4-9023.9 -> 6.11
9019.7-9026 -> 6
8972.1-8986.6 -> 6.26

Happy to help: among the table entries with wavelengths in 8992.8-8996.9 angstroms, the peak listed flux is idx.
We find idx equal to 6.1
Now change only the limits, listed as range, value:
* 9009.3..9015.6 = 5.98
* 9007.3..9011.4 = 5.74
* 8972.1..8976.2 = 6.04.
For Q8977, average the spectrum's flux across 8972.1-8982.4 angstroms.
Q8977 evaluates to 5.72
